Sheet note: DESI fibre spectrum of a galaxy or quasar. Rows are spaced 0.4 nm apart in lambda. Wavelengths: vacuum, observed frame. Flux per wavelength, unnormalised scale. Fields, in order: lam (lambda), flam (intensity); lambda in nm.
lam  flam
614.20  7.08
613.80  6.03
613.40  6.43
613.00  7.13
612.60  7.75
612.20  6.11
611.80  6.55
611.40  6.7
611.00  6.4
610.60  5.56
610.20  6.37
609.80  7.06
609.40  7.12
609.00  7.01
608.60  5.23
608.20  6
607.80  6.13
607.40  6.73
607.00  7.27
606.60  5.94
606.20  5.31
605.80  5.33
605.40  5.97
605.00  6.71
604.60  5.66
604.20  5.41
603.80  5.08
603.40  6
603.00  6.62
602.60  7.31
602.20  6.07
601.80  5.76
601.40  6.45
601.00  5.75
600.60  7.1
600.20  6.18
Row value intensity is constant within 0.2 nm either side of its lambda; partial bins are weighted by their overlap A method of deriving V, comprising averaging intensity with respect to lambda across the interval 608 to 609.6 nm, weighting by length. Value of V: 6.34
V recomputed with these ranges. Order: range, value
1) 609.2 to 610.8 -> 6.53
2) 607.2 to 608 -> 6.43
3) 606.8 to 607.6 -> 7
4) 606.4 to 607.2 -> 6.61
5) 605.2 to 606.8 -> 5.64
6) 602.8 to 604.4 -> 5.78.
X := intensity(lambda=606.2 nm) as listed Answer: 5.31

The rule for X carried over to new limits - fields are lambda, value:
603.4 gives 6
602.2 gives 6.07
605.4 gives 5.97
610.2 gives 6.37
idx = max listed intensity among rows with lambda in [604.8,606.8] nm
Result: 6.71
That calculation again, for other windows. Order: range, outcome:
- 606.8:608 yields 7.27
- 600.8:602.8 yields 7.31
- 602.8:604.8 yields 6.62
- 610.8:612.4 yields 6.7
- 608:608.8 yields 6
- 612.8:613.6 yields 7.13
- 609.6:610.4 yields 7.06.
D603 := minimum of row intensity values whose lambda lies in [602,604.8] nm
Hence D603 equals 5.08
